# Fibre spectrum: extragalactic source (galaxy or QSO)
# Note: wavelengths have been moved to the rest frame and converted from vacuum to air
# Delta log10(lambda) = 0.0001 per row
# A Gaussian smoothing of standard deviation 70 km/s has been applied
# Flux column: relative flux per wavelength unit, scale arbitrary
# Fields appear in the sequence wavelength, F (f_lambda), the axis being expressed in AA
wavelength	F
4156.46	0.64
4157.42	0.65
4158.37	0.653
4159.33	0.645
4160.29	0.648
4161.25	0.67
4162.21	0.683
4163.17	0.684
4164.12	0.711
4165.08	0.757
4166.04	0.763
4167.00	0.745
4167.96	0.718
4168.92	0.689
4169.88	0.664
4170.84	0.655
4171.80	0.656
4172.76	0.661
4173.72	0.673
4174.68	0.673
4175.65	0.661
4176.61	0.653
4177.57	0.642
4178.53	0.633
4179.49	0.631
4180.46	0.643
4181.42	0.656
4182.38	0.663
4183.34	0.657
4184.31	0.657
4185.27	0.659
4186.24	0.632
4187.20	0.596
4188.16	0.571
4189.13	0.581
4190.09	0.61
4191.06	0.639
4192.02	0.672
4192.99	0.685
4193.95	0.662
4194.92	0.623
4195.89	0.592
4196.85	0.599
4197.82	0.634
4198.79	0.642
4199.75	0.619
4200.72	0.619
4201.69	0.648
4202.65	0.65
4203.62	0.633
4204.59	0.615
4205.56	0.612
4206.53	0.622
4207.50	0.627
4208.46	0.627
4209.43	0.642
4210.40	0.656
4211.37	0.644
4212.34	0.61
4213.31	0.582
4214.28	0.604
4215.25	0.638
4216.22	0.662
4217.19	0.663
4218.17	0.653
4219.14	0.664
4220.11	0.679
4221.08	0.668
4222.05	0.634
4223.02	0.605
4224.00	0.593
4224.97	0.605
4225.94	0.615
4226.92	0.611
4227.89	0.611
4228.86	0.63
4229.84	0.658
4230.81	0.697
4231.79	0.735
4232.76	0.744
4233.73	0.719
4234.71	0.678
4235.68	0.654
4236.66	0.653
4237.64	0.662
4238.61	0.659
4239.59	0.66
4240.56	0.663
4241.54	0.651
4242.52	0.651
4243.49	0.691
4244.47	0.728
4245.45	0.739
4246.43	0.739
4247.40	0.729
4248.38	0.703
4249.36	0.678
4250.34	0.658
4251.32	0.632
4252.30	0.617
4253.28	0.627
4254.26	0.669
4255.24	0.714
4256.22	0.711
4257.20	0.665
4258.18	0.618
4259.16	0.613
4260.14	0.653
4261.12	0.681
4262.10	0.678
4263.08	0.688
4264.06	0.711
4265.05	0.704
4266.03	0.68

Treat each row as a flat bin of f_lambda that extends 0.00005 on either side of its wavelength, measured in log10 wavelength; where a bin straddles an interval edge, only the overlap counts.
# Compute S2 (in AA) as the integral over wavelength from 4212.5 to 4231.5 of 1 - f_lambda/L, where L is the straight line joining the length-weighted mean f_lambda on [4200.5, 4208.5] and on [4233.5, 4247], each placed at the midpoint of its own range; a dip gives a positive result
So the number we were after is 0.5 AA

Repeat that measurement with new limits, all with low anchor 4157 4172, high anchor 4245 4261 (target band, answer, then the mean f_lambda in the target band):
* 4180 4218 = 2.8 AA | 0.632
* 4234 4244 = 0.2 AA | 0.663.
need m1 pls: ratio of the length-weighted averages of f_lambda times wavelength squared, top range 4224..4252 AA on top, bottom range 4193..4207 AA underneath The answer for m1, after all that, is 1.09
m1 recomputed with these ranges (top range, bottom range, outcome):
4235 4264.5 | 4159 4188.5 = 1.05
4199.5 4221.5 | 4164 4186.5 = 0.96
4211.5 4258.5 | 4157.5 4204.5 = 1.04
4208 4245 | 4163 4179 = 0.98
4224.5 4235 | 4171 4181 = 1.04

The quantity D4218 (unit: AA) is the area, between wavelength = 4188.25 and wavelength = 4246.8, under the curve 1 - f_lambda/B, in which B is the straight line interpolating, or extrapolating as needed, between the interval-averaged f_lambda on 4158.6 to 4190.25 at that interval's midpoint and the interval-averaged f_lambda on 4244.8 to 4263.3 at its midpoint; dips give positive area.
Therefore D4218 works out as 1.9 AA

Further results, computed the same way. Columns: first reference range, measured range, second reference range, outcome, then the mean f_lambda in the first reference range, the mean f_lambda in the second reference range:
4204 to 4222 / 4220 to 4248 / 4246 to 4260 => -0.6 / 0.637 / 0.669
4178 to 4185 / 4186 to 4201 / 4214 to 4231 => 0.5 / 0.649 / 0.638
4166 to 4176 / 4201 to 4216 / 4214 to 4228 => 0.4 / 0.684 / 0.635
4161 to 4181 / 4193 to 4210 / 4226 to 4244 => 1.1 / 0.679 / 0.667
